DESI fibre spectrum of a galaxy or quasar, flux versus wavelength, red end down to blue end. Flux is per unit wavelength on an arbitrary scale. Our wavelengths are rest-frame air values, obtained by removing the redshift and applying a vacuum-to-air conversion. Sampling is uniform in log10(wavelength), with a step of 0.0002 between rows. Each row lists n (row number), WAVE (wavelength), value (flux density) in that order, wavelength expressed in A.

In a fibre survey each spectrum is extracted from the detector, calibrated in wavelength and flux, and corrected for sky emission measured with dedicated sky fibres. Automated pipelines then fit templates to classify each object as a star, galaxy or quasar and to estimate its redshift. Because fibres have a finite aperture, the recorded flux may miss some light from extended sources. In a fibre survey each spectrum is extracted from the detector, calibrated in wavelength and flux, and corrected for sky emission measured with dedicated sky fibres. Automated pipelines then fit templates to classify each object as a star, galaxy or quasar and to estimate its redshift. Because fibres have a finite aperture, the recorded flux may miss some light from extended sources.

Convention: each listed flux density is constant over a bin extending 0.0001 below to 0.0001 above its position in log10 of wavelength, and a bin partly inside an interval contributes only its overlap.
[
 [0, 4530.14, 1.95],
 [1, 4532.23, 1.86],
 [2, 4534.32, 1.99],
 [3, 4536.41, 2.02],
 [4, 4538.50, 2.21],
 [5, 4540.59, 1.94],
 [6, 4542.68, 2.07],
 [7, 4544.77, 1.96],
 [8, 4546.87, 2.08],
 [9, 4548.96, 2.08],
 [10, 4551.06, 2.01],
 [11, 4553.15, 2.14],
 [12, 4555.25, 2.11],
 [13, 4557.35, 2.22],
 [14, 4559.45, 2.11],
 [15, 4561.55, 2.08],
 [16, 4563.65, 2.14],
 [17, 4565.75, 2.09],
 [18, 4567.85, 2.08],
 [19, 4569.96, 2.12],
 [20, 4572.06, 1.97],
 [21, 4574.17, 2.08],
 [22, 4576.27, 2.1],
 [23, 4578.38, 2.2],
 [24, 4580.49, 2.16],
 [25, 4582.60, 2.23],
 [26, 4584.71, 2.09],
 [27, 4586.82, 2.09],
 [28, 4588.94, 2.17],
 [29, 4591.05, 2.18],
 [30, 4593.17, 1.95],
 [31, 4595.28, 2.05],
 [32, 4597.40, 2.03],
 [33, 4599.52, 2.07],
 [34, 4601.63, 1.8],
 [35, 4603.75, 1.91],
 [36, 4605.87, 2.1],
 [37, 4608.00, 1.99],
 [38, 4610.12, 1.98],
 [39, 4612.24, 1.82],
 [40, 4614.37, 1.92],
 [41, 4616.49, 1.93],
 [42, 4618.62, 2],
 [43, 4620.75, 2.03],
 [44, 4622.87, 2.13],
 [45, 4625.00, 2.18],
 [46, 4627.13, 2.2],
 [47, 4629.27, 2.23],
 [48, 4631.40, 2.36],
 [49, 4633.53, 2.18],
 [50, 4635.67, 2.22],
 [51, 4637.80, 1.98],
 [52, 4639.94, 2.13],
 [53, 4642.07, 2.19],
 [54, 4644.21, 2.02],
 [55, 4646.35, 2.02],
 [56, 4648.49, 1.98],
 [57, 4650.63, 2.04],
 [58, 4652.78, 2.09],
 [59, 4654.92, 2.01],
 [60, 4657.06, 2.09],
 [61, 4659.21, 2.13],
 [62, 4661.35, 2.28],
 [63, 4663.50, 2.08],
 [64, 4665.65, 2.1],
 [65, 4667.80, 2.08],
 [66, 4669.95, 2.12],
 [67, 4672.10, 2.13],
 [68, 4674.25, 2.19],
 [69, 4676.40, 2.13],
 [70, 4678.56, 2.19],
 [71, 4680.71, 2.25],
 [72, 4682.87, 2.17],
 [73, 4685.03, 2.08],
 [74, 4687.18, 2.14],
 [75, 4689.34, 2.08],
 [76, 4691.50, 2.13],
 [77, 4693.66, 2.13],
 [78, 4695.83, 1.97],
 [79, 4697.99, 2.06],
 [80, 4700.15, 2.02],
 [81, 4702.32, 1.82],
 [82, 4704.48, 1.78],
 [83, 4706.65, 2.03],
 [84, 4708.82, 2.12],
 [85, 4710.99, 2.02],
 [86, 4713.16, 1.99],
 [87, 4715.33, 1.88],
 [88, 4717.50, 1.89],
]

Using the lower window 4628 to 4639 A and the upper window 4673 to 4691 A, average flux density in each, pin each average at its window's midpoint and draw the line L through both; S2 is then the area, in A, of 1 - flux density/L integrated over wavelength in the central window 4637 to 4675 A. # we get 1.4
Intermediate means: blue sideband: 2.19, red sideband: 2.15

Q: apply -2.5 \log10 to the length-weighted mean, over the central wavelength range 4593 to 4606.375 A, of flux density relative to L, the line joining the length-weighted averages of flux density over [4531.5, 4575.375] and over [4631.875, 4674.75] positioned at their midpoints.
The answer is 0.05 mag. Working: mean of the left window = 2.07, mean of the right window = 2.11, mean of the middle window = 1.99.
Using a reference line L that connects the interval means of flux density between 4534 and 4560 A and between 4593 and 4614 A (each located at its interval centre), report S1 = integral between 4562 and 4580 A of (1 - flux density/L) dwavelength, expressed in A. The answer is -0.6 A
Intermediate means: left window 2.07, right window 1.97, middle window 2.1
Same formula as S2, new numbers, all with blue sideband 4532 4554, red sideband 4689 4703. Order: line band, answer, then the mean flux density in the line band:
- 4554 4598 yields -1.53 A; 2.11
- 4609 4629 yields 0.06 A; 2.03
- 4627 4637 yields -0.98 A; 2.23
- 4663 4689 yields -1.34 A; 2.14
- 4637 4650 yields -0.13 A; 2.05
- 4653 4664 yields -0.45 A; 2.12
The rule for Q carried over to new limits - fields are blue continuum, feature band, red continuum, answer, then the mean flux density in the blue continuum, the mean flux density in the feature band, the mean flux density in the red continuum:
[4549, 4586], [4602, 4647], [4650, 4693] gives 0.03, 2.11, 2.07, 2.13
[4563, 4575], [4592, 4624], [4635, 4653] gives 0.05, 2.08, 1.98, 2.07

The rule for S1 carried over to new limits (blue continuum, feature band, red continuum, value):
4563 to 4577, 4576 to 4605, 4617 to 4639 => 0.4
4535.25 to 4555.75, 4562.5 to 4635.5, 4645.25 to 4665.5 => -0.2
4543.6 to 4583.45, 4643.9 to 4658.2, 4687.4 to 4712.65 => 0.1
